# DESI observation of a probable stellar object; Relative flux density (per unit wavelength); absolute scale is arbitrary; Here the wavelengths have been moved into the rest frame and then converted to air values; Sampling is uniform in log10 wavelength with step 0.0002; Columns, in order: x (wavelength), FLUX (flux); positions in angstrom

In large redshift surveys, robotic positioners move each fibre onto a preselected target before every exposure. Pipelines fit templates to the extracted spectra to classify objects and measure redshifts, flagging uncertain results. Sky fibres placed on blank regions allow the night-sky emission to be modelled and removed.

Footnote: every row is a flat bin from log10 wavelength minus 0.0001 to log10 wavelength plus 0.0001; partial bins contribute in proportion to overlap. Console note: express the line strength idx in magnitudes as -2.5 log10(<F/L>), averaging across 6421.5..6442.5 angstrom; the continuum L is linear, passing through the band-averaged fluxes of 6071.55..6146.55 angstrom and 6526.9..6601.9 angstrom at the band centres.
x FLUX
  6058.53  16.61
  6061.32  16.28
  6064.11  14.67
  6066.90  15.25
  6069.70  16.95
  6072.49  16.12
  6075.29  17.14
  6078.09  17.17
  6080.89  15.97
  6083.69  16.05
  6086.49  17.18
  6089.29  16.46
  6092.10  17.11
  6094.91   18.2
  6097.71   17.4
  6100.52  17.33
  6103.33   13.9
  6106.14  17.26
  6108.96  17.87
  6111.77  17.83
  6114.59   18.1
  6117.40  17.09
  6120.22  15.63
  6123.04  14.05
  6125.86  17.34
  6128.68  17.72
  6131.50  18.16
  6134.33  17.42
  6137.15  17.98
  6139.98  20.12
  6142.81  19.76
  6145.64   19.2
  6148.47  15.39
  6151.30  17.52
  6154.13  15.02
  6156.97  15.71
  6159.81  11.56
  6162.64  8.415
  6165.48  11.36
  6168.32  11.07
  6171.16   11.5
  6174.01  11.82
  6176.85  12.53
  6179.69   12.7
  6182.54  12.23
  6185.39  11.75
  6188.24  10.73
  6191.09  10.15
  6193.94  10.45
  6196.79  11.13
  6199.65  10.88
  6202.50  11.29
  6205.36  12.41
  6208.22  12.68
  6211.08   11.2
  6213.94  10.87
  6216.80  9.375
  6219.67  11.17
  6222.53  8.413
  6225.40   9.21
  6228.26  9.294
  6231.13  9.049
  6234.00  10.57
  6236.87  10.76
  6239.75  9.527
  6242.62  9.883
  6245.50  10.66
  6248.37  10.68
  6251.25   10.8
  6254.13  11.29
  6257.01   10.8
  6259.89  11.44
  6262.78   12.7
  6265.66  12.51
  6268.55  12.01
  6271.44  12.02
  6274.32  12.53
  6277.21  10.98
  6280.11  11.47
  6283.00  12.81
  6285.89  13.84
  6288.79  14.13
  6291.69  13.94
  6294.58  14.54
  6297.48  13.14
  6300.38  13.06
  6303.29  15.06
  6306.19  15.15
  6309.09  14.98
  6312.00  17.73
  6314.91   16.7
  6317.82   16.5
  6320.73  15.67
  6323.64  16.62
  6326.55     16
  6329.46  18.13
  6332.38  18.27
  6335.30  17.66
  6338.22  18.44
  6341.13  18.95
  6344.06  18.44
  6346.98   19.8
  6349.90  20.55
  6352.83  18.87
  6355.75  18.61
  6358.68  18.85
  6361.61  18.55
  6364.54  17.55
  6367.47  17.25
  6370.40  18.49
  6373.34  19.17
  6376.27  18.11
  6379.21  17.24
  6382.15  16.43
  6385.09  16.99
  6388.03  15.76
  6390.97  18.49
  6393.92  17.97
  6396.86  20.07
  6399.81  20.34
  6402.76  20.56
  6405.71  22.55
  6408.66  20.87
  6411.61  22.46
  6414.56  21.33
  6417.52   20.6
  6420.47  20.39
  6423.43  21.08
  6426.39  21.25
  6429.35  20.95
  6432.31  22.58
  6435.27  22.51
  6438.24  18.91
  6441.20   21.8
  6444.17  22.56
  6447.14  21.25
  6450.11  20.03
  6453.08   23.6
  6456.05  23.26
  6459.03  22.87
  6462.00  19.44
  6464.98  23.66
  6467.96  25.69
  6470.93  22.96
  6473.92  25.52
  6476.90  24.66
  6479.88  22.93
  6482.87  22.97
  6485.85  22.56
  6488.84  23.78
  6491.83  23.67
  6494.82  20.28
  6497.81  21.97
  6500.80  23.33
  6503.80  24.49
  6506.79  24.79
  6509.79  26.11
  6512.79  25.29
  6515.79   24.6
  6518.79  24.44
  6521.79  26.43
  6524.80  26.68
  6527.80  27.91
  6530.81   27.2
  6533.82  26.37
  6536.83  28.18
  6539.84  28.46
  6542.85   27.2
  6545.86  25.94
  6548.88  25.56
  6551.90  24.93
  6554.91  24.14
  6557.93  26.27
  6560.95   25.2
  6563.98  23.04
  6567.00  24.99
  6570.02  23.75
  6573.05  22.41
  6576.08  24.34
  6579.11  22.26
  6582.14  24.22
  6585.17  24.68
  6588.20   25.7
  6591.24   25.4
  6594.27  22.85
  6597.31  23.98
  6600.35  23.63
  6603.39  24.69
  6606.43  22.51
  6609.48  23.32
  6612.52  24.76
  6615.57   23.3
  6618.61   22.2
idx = 0.08 mag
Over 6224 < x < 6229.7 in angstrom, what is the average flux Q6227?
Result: 9.26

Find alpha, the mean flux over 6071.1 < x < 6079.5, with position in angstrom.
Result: 16.8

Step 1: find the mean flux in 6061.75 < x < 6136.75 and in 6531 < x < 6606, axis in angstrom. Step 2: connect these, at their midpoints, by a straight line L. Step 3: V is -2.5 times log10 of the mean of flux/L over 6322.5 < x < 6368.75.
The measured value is 0.15 mag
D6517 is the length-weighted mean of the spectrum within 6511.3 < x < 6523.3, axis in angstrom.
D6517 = 25.2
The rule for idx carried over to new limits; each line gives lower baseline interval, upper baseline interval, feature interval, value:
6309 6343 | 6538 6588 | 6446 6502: -0.04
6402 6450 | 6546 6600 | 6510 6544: -0.14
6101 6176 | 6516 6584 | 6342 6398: 0.16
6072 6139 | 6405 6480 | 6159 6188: 0.49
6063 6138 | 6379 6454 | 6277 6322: 0.30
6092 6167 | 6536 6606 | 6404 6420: 0.02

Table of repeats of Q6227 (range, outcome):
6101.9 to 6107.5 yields 15.6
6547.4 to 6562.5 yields 25.2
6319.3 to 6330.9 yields 16.6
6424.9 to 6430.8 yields 21.1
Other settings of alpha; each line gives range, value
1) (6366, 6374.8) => 18.3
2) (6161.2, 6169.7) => 10.3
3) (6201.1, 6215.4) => 11.7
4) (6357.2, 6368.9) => 18.1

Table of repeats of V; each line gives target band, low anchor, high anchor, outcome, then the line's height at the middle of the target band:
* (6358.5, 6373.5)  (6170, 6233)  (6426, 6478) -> 0.02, 18.5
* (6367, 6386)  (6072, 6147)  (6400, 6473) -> 0.18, 21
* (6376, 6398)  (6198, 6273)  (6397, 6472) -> 0.09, 19.1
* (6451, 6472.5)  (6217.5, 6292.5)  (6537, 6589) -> -0.13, 20.4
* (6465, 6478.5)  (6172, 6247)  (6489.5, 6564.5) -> -0.08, 22.8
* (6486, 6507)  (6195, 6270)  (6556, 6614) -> -0.11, 20.8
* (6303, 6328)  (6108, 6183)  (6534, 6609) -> 0.19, 19.1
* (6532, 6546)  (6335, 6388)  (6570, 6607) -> -0.20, 22.7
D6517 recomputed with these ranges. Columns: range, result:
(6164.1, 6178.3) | 11.7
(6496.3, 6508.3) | 23.6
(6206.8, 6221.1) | 11.1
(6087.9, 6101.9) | 17.3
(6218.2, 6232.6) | 9.43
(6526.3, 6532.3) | 27.6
